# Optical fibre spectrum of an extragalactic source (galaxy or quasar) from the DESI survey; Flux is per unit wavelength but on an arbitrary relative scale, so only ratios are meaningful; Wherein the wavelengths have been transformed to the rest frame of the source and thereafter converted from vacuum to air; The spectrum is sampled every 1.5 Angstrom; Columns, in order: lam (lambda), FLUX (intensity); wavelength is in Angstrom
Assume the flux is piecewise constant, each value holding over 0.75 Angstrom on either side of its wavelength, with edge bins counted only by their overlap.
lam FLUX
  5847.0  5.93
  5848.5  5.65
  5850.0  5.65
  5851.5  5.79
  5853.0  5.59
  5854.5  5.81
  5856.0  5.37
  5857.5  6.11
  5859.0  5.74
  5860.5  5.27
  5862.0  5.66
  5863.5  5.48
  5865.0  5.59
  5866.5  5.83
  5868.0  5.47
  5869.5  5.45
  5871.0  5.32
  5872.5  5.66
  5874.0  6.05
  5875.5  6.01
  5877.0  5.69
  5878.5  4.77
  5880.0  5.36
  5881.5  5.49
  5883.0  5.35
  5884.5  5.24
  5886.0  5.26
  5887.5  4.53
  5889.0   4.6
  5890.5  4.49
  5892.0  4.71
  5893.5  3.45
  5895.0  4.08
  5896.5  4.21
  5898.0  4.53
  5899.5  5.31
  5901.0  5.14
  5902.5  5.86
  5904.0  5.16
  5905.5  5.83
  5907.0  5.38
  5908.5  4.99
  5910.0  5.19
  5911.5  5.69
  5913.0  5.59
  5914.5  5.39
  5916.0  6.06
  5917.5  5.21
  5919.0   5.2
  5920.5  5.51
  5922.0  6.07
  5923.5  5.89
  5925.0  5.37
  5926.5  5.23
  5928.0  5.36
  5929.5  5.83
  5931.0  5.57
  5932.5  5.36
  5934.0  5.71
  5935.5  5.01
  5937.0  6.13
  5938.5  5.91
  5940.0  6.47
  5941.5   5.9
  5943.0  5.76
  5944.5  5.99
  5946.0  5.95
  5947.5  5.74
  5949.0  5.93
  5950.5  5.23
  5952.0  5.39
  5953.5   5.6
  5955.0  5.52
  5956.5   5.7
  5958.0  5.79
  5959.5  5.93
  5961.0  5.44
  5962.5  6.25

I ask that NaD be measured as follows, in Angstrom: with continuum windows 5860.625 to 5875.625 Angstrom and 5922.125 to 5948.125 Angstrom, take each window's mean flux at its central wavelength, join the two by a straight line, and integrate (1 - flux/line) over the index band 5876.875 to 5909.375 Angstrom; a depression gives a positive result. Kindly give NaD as 4.01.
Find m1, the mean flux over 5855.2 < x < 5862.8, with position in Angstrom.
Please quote 5.63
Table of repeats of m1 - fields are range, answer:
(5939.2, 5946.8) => 6.01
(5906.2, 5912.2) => 5.31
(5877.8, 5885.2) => 5.25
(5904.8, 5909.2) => 5.4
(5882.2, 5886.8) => 5.28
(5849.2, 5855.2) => 5.71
